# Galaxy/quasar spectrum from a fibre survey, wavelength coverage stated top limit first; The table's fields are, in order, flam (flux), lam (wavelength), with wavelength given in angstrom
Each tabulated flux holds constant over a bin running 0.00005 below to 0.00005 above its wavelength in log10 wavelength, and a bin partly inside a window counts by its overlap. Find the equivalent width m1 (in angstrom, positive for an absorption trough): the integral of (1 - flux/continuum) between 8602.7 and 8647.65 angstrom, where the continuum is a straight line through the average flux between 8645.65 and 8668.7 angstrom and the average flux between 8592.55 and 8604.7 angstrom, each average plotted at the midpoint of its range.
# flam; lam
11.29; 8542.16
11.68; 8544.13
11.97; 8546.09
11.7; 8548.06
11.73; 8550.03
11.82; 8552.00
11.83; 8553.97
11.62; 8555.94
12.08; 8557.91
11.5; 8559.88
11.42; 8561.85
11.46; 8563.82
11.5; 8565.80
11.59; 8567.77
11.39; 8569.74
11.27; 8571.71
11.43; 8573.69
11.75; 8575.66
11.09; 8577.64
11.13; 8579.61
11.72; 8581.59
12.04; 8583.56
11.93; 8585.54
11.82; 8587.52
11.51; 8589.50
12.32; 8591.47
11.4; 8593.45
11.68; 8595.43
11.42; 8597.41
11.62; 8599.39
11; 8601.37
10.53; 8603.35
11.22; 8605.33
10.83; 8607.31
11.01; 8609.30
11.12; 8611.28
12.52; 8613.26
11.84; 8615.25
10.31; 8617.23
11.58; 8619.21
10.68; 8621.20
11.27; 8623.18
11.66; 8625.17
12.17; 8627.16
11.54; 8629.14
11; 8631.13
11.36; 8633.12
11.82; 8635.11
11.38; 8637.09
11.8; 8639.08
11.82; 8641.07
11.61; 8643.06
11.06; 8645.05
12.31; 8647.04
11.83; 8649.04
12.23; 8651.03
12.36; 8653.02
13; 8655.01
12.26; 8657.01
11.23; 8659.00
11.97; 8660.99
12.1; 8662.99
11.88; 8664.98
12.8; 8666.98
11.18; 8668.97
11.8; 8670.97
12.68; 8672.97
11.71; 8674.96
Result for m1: 0.97 angstrom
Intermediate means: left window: 11.3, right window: 12.1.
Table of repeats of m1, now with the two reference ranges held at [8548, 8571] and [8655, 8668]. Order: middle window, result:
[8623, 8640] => 0.57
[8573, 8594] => 0.16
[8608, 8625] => 0.86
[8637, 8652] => 0.32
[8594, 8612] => 1.02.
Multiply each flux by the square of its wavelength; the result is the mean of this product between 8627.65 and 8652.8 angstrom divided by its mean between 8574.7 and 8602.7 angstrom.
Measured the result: 1.0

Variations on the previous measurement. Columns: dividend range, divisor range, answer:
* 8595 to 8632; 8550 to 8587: 0.99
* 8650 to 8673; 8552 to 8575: 1.07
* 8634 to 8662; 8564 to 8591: 1.05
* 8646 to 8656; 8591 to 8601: 1.08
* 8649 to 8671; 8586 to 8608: 1.07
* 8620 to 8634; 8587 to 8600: 0.98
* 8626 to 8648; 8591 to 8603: 1.02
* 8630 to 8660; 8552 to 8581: 1.04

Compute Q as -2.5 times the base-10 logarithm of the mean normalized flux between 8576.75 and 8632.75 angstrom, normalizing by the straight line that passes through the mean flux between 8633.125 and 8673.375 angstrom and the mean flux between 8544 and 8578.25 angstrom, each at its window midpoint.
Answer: 0.03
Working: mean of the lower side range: 11.6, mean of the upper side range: 11.9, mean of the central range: 11.4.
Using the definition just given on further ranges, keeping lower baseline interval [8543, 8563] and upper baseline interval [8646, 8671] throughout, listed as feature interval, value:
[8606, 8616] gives 0.045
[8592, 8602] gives 0.037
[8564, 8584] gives 0.030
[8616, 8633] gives 0.063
